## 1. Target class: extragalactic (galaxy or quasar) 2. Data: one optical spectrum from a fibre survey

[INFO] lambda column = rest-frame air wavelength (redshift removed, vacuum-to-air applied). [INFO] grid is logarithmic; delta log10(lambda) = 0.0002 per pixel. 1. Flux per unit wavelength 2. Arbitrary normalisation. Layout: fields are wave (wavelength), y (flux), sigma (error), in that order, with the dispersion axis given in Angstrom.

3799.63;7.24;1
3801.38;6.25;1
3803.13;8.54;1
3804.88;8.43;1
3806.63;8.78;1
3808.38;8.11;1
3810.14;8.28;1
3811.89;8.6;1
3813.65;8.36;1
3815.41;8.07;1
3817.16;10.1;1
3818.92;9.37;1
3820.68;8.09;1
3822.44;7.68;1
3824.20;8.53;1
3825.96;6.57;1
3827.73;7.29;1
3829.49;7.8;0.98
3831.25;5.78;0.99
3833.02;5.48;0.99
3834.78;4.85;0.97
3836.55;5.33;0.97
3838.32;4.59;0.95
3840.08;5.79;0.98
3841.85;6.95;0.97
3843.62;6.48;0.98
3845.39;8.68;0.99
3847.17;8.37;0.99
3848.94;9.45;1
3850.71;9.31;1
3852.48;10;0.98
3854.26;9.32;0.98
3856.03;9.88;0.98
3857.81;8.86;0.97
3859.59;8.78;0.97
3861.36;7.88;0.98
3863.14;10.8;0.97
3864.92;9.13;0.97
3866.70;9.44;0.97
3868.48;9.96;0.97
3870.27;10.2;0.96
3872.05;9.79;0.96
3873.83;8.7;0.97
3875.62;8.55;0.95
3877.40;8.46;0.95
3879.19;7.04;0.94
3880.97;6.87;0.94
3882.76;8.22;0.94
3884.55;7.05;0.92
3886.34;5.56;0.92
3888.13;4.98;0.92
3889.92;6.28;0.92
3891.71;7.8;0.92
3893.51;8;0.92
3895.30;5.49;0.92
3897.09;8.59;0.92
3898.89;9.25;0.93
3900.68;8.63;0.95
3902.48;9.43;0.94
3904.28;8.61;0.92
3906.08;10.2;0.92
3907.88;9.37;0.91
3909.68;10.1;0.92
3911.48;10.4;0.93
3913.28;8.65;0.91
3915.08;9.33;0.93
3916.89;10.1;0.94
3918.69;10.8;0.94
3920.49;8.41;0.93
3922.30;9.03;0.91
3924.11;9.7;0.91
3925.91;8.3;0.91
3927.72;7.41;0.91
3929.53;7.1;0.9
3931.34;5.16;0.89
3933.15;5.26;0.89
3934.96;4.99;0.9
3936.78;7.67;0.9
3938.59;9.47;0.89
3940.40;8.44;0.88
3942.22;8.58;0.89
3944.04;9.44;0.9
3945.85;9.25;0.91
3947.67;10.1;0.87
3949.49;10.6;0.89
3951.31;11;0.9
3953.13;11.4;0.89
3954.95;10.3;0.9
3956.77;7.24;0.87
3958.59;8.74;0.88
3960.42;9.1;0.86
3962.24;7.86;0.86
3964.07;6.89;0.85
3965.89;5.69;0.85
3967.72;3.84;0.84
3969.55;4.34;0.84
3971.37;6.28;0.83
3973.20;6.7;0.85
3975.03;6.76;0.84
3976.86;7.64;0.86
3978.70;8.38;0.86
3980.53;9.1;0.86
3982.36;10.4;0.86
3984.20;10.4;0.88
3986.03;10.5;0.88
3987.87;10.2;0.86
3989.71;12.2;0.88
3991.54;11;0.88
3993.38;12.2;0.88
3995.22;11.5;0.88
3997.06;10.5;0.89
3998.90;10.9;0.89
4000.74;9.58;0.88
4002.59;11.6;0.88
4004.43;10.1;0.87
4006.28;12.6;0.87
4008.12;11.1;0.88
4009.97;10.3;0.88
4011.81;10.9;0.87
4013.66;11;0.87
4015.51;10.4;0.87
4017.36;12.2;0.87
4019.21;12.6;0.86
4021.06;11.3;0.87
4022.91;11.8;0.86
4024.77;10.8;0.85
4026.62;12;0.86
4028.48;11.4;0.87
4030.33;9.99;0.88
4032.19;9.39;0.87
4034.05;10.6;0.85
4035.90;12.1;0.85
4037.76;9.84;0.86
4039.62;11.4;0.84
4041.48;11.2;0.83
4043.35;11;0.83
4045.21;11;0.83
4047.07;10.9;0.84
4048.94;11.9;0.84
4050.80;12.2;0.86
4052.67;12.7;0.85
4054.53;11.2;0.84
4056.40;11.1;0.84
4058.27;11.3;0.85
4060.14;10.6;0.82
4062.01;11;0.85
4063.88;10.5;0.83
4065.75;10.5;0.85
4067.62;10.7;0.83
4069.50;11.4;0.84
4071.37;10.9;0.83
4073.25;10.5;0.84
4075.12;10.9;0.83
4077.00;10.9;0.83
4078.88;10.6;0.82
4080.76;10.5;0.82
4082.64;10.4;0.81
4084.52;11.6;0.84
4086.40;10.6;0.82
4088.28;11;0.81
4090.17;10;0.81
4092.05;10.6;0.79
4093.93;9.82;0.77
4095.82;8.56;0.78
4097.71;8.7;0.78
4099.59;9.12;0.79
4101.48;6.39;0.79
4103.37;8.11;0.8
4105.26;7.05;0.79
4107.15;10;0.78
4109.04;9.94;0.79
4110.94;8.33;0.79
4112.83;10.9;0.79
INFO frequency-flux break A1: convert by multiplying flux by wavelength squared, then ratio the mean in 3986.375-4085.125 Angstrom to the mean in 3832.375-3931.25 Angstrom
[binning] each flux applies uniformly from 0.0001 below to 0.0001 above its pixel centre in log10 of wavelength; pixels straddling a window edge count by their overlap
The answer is 1.4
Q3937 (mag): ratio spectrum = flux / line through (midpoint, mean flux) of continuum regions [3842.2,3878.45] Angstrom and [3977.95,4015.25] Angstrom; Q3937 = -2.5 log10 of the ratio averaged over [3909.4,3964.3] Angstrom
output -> 0.15 mag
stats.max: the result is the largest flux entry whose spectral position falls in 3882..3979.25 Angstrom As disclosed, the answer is 11.4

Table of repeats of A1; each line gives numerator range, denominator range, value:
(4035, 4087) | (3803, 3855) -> 1.60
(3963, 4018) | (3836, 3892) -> 1.25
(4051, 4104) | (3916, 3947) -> 1.36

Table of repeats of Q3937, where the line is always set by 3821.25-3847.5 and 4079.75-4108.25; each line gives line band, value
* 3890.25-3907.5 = -0.142 mag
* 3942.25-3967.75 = -0.113 mag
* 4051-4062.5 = -0.244 mag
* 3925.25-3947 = 0.024 mag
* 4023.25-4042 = -0.228 mag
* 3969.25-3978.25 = 0.236 mag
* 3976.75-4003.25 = -0.244 mag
